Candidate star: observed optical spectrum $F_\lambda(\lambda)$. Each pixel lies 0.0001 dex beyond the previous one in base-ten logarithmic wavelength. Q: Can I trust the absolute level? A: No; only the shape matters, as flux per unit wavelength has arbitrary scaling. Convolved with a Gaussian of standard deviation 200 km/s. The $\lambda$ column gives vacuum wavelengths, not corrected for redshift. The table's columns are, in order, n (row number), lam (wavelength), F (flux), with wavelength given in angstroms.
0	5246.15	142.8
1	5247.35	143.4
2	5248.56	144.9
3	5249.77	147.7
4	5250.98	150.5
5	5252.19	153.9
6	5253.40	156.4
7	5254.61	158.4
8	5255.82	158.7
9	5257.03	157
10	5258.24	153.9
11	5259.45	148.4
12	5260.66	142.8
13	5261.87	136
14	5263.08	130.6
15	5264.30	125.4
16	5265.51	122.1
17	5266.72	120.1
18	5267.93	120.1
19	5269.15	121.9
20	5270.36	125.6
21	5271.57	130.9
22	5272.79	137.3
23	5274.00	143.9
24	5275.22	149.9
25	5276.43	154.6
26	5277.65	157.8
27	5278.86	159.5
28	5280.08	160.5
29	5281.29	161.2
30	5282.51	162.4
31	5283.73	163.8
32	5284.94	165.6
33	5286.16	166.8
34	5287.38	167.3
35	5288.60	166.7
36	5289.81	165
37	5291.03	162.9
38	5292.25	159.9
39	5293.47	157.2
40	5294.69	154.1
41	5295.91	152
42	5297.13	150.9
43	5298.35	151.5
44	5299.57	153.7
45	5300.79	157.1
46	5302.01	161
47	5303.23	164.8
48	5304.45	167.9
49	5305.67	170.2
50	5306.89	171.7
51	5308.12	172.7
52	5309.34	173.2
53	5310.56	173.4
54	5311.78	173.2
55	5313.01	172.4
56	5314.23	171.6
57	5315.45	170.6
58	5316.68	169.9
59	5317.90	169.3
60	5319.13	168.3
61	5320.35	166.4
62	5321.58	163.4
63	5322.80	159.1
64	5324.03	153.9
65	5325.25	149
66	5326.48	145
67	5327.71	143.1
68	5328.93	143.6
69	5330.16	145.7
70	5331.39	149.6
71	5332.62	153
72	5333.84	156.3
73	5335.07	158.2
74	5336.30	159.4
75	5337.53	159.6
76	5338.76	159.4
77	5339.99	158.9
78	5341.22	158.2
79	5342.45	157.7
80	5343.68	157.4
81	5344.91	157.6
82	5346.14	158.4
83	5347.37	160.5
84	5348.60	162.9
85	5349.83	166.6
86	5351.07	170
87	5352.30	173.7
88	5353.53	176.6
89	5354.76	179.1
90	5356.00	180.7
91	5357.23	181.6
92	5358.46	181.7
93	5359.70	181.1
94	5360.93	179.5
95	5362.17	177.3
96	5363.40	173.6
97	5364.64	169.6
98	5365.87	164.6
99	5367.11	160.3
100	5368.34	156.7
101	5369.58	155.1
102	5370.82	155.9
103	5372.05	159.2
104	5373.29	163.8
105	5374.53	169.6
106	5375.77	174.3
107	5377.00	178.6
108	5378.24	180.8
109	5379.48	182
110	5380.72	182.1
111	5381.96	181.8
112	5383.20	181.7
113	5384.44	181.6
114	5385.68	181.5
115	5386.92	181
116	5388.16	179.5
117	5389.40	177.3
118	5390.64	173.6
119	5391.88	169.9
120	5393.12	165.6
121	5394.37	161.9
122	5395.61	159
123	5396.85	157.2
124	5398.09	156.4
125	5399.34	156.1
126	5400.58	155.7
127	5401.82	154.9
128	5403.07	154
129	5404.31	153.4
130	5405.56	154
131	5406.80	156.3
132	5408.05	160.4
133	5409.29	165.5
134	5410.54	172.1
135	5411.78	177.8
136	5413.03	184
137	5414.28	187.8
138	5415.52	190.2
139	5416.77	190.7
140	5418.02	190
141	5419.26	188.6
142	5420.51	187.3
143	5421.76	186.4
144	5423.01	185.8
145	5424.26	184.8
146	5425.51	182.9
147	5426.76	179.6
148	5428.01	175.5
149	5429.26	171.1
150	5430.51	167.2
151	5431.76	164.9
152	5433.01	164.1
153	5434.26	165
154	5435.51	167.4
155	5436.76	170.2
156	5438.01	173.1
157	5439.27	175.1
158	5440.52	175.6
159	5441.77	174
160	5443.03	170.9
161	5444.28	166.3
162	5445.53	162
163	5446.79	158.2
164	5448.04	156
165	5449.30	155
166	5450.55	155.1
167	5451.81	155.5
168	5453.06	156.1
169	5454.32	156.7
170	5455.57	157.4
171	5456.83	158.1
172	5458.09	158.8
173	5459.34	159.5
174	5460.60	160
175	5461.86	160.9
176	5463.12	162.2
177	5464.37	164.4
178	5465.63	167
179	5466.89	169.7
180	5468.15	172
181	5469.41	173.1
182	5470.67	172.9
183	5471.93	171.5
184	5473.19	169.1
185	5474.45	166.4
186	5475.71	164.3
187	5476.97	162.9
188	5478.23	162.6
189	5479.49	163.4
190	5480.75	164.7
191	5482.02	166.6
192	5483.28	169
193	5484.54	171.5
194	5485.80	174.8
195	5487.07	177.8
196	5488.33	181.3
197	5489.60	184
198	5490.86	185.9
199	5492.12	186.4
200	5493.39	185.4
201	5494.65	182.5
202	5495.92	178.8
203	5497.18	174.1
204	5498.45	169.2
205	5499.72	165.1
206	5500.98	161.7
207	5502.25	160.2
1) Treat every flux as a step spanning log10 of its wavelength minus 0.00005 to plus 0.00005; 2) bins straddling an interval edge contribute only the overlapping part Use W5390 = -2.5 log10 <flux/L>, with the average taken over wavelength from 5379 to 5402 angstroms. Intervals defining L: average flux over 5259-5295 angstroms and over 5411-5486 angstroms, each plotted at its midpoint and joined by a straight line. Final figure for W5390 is -0.05 mag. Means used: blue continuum 148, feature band 171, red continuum 170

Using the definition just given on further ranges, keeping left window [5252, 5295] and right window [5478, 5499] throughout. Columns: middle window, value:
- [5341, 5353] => -0.029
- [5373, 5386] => -0.102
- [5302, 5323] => -0.102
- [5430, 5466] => 0.047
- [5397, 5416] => 0.004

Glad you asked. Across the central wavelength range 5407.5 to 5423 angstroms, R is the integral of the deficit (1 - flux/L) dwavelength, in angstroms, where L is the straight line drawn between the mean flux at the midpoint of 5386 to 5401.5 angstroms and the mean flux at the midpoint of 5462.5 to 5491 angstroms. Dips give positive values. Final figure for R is -1.4 angstroms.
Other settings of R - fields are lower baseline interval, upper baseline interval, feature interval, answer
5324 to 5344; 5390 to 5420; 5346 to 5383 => -2.74 angstroms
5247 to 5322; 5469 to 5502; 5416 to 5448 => -1.35 angstroms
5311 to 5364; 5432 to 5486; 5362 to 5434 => -3.05 angstroms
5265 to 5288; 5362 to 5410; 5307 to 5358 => -1.88 angstroms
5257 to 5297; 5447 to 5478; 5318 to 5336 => -0.25 angstroms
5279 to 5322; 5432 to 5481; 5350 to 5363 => -1.04 angstroms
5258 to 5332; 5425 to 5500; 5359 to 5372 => -0.54 angstroms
